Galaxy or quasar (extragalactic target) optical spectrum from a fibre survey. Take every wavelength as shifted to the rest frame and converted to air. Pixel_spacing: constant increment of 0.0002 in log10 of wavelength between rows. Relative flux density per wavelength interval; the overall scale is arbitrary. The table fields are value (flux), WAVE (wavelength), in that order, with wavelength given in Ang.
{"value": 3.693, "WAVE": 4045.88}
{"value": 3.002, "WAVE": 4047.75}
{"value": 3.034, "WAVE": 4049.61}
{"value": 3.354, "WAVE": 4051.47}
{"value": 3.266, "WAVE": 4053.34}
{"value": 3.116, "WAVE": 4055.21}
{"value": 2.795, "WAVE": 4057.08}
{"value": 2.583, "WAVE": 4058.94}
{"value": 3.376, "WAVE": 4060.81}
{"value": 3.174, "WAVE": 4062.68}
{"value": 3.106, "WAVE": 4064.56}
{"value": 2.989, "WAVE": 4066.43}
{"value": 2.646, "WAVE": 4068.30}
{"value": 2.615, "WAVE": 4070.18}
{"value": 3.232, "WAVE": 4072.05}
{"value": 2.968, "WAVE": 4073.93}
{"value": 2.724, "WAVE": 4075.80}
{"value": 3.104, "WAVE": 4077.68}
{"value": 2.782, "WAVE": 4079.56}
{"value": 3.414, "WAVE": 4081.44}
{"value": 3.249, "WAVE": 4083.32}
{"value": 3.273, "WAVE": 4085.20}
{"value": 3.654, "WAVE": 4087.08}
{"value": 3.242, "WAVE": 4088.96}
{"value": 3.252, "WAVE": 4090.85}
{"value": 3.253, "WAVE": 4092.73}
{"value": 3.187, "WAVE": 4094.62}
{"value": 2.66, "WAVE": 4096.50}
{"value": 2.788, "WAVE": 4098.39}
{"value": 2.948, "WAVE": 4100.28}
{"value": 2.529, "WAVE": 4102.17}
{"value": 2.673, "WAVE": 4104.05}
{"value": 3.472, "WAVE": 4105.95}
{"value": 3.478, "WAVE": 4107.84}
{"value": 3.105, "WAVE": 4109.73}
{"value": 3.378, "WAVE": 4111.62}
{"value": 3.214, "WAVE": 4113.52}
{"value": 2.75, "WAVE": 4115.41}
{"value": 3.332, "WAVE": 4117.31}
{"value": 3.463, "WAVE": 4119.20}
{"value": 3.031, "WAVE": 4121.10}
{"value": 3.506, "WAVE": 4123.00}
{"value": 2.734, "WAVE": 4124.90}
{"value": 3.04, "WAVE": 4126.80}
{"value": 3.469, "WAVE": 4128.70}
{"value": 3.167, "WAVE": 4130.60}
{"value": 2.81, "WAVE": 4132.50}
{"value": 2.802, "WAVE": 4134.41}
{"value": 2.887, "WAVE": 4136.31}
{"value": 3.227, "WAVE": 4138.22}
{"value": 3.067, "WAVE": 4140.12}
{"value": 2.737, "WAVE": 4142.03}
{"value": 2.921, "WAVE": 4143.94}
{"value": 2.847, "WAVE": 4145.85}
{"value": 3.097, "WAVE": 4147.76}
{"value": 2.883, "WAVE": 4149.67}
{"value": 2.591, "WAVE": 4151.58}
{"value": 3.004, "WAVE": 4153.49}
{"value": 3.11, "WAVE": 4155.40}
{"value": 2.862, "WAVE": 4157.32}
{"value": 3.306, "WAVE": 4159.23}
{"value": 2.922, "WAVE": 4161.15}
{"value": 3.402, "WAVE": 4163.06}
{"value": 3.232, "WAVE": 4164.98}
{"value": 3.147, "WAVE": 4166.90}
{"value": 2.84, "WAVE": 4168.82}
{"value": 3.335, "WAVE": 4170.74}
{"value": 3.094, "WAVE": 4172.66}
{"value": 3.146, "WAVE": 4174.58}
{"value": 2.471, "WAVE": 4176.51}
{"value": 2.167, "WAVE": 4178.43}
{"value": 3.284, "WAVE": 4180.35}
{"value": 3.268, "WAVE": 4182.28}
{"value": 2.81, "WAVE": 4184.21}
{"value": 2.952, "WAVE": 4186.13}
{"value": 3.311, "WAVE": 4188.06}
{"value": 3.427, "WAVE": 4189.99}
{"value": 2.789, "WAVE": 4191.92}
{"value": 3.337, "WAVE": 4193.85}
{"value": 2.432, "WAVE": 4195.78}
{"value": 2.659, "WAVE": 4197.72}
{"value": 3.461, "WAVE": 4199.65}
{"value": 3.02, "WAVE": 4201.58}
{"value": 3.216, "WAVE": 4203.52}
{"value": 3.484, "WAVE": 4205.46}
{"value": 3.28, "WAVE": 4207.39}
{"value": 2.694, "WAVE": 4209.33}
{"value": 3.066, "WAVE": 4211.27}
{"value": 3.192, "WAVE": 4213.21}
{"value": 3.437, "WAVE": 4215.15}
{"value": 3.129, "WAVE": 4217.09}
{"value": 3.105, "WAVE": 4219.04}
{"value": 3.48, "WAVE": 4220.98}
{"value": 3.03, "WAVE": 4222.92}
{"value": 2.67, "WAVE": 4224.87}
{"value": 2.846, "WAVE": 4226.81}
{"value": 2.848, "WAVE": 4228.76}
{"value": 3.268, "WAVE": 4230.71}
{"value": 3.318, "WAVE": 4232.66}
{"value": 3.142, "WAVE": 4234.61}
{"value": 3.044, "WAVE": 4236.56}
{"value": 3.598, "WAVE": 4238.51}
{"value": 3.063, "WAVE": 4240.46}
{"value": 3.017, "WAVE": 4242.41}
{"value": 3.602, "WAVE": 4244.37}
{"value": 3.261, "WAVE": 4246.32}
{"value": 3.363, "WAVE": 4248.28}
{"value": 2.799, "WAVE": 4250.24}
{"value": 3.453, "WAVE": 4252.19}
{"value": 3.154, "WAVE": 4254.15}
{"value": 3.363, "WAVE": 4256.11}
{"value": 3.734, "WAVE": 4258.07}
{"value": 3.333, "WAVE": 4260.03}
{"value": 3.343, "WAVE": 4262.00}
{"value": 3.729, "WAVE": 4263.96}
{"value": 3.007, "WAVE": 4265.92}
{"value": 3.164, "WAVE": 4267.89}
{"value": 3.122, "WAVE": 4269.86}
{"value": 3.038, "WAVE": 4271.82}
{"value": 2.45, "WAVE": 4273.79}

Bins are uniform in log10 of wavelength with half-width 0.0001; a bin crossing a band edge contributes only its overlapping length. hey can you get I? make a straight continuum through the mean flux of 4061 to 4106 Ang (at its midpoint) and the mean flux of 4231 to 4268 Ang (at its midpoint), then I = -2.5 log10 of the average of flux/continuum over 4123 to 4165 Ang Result 0.041 mag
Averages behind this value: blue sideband 3.04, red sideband 3.29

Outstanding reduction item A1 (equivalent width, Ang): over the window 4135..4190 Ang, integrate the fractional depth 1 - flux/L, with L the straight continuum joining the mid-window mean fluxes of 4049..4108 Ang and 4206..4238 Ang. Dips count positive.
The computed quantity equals 1.5 Ang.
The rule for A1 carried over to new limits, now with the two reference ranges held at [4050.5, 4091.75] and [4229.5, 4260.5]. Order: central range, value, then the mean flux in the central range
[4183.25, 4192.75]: 0.5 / 3.06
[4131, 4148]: 1.2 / 2.93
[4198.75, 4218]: 0.2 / 3.2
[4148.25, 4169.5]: 1.0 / 3.03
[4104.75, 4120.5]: -0.6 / 3.26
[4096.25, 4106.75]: 0.9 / 2.85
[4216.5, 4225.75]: 0.5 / 3.08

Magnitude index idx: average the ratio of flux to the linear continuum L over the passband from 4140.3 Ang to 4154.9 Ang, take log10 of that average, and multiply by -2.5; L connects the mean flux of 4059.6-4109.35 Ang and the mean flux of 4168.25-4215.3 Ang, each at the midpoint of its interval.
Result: 0.06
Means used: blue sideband 3.07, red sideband 3.04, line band 2.89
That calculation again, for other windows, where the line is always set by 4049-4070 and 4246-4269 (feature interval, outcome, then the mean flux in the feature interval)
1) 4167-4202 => 0.07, 2.99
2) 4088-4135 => 0.00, 3.09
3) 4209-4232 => 0.06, 3.08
